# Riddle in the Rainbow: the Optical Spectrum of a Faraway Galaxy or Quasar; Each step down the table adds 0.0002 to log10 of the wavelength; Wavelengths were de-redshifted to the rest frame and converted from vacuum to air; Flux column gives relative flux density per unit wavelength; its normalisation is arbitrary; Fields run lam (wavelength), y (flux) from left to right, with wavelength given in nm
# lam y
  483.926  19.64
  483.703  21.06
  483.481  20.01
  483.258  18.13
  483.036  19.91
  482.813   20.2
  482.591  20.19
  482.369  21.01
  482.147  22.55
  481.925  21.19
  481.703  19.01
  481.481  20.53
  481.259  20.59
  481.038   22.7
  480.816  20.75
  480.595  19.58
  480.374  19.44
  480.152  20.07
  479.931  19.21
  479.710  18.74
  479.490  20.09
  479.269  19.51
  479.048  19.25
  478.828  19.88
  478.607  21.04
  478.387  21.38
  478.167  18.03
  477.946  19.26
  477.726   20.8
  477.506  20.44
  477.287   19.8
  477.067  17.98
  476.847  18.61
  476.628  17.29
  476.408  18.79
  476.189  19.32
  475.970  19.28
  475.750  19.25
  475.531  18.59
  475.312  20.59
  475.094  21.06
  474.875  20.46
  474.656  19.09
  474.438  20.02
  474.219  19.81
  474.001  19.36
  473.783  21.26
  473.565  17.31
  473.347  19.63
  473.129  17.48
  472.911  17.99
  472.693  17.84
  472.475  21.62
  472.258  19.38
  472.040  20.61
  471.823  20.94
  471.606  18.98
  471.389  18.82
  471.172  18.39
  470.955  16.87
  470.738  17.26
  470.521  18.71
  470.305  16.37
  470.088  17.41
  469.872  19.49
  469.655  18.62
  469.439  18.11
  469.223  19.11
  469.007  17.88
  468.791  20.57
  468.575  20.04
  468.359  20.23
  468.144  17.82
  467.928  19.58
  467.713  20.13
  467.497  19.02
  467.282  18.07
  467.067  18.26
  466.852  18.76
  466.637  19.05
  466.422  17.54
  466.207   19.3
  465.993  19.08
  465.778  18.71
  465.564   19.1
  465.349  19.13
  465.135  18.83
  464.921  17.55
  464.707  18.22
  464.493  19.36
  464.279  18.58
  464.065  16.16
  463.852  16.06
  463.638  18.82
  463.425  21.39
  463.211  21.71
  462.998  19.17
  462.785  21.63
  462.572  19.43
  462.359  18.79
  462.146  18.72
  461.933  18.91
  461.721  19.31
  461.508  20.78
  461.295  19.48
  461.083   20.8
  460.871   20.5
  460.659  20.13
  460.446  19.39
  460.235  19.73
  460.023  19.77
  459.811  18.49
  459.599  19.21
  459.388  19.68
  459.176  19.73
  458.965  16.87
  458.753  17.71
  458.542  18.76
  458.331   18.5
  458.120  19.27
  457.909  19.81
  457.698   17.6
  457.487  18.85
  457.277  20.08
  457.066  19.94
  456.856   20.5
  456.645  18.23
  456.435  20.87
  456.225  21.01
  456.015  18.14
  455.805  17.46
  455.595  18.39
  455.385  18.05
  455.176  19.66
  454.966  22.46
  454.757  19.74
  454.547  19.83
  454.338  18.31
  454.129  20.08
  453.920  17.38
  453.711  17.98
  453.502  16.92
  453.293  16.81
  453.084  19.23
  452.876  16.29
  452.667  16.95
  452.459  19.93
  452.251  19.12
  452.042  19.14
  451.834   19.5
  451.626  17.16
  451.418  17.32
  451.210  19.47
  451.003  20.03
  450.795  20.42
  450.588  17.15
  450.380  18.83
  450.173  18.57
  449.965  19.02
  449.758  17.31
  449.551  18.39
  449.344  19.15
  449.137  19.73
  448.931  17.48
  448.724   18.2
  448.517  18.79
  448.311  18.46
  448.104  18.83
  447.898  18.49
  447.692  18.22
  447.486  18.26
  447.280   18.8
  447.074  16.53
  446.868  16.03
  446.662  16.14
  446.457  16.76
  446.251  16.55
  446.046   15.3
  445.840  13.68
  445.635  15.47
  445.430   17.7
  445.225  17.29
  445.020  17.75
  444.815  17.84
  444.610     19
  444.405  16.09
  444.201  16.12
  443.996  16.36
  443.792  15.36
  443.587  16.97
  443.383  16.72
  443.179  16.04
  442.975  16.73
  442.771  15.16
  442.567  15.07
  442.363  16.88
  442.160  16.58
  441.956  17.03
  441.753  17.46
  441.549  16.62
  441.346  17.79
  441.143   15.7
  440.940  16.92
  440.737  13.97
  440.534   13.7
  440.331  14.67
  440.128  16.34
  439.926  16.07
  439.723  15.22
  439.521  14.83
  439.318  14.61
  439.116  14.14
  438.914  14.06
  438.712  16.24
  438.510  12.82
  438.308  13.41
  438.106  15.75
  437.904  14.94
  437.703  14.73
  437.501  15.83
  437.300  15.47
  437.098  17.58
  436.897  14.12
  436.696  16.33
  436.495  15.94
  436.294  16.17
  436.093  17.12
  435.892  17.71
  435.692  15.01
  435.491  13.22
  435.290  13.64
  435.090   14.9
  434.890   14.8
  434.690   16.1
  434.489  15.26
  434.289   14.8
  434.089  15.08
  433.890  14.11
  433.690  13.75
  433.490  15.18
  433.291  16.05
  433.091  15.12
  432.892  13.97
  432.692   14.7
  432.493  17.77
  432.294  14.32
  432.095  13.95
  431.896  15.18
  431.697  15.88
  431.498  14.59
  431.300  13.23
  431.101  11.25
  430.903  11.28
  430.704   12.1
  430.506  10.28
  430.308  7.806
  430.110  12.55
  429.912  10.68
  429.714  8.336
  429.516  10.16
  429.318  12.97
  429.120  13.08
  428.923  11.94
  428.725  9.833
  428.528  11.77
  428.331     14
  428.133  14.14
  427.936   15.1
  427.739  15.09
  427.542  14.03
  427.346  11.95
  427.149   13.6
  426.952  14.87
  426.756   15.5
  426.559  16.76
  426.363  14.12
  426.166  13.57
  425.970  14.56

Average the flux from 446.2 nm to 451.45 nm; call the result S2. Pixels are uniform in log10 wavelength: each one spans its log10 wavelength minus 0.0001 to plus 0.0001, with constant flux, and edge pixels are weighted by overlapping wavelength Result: 18.2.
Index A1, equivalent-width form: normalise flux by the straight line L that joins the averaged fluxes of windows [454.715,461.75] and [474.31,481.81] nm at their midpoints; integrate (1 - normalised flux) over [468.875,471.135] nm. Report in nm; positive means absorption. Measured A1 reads 0.18 nm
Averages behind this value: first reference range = 19.4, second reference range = 19.7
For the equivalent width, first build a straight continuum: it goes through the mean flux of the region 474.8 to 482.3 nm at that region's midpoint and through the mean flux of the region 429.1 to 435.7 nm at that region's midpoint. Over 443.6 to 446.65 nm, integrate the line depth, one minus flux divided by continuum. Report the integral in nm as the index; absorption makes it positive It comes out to -0.25 nm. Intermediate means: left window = 13.6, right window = 19.9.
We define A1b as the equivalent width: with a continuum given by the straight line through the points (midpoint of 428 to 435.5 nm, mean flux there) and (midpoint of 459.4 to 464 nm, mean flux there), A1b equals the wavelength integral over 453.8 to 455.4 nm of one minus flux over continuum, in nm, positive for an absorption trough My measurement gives -0.121 nm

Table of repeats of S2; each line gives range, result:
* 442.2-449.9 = 17.1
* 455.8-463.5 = 19.5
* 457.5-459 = 18.4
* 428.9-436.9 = 13.9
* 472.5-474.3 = 18.9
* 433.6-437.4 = 15.3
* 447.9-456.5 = 18.7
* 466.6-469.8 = 19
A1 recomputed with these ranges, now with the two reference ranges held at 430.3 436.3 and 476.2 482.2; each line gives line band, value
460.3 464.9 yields -0.39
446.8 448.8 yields -0.24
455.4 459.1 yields -0.36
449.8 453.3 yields -0.42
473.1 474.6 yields -0.01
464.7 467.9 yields -0.08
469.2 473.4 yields 0.05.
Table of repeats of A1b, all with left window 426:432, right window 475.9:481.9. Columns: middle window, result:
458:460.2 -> -0.24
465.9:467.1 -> -0.05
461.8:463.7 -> -0.26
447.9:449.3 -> -0.27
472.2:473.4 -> 0.00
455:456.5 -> -0.24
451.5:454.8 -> -0.45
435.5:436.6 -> -0.18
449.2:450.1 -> -0.16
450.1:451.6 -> -0.27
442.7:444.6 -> -0.18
